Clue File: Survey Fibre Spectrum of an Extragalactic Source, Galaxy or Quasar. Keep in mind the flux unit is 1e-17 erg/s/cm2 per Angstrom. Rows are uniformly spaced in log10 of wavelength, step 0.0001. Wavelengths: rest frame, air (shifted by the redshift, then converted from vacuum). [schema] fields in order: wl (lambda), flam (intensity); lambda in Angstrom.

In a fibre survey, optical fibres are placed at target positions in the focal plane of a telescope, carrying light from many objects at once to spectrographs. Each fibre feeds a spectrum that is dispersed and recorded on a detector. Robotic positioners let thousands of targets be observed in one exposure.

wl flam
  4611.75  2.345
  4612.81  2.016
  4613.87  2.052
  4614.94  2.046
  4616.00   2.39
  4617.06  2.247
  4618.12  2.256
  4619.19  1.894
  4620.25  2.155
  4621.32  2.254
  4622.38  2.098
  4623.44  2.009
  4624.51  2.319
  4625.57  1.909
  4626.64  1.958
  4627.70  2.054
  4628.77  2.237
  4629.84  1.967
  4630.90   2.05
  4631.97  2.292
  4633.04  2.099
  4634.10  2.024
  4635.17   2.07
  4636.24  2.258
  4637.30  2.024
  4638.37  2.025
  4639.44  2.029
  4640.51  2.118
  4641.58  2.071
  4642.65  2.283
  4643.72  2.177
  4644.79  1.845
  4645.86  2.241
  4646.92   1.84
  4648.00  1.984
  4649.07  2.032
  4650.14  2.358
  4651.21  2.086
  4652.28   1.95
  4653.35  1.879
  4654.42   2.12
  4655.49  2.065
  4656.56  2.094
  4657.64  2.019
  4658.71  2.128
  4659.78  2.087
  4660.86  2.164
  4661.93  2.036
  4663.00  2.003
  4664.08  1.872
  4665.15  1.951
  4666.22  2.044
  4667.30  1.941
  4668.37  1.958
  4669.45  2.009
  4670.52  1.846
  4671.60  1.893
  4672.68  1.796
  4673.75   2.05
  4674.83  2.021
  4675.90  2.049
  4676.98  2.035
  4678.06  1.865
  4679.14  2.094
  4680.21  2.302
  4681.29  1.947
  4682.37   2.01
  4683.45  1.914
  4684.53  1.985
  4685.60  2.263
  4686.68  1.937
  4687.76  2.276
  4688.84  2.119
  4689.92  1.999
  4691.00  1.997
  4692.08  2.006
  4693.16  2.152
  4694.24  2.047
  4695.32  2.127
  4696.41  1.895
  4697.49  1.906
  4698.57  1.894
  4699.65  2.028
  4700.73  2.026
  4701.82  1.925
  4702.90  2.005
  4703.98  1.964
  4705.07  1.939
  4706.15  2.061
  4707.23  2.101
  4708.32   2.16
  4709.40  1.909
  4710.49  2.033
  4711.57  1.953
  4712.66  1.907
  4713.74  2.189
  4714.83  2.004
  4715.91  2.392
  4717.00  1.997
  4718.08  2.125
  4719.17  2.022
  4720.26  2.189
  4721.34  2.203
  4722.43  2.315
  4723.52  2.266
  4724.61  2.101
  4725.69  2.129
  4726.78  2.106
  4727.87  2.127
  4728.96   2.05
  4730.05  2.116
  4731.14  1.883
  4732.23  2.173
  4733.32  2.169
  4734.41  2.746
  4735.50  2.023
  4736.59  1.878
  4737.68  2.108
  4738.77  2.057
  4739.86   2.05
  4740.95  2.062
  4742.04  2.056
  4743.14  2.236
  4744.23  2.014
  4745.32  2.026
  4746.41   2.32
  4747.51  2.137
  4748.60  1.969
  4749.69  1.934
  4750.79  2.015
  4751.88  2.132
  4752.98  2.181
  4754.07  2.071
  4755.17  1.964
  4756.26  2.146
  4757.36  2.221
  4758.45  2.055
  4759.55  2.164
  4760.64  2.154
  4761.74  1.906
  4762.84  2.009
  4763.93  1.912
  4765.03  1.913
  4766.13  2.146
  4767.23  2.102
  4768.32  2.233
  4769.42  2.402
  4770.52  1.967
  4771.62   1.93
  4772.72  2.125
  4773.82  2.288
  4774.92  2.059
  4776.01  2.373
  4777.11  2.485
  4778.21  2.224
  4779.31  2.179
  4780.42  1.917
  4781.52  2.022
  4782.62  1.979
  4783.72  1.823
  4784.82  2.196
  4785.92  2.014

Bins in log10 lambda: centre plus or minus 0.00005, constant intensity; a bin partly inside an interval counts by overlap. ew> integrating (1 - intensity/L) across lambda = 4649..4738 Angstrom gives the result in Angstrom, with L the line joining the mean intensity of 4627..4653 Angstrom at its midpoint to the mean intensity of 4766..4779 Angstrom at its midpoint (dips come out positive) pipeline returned 3.2 Angstrom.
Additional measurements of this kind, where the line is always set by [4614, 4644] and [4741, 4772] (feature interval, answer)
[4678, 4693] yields 0.3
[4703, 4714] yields 0.4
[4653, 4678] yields 1.3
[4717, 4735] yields -0.6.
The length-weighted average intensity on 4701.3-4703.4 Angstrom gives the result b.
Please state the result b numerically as 1.97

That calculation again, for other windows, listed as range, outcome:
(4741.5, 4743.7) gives 2.14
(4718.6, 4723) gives 2.18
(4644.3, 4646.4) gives 2.06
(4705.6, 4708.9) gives 2.11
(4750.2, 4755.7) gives 2.07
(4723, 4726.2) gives 2.17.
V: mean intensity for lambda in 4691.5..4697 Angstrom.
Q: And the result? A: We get 2.04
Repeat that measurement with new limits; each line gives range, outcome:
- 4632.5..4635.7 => 2.07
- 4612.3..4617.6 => 2.15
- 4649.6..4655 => 2.08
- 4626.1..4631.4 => 2.05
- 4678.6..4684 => 2.05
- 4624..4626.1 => 2.12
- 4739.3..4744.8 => 2.08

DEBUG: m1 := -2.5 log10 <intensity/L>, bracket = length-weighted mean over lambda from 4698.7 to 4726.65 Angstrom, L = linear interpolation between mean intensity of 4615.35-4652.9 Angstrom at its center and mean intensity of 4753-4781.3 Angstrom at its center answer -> 0.02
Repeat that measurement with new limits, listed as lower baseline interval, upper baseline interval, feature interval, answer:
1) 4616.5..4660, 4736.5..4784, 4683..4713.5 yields 0.04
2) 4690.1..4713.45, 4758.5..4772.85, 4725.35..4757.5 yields -0.03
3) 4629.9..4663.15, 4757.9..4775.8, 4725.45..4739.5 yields -0.02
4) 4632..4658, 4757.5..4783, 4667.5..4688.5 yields 0.04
